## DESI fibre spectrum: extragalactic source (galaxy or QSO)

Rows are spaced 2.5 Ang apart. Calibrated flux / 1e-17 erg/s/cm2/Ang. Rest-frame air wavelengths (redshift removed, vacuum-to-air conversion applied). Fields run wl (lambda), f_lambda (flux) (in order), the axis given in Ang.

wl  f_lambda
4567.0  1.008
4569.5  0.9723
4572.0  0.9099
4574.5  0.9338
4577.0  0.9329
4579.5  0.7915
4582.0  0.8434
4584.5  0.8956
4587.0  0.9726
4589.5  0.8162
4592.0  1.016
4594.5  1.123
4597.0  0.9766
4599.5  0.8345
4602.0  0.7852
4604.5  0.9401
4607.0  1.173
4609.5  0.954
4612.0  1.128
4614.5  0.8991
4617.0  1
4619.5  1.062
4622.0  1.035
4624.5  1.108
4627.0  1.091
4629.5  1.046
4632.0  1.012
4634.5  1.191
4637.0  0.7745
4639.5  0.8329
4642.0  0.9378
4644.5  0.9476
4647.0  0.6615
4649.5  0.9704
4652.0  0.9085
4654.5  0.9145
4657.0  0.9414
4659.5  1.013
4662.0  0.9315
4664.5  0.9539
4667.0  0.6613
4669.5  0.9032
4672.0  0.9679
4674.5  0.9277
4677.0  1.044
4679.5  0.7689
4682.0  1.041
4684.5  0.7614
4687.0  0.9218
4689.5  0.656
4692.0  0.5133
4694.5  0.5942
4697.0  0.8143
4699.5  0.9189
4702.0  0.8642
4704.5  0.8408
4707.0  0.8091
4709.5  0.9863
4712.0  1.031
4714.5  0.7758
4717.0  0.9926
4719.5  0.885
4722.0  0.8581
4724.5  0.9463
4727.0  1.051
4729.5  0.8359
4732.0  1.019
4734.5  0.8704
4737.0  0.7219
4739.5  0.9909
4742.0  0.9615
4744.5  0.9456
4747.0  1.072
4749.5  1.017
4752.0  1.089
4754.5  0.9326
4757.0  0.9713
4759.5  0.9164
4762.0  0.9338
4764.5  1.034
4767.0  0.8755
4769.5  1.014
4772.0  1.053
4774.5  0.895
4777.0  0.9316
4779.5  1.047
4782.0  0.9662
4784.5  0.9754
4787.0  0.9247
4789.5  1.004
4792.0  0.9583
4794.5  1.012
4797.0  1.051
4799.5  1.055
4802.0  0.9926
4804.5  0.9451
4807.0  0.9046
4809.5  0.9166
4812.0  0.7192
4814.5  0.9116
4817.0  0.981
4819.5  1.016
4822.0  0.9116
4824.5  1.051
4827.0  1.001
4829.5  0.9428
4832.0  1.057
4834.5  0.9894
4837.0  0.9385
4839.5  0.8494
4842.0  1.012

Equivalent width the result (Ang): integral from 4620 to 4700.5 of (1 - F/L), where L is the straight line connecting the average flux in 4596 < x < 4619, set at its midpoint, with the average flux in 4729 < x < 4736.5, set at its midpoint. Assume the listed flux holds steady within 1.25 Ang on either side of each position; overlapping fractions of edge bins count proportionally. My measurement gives 3.4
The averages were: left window 0.969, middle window 0.9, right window 0.897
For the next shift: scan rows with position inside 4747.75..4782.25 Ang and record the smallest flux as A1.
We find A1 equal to 0.8755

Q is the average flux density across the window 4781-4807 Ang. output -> 0.985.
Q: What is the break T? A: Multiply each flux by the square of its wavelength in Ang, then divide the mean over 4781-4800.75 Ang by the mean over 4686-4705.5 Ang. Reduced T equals 1.36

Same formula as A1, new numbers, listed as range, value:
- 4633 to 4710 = 0.5133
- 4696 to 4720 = 0.7758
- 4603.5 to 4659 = 0.6615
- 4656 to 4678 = 0.6613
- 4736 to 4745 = 0.7219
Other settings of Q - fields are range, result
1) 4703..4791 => 0.948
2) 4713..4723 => 0.882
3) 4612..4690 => 0.938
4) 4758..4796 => 0.97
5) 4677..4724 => 0.842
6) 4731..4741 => 0.899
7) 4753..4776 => 0.96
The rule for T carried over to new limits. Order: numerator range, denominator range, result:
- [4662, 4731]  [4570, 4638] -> 0.93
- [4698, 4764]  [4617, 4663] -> 1.00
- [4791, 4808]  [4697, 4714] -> 1.15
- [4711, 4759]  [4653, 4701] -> 1.13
